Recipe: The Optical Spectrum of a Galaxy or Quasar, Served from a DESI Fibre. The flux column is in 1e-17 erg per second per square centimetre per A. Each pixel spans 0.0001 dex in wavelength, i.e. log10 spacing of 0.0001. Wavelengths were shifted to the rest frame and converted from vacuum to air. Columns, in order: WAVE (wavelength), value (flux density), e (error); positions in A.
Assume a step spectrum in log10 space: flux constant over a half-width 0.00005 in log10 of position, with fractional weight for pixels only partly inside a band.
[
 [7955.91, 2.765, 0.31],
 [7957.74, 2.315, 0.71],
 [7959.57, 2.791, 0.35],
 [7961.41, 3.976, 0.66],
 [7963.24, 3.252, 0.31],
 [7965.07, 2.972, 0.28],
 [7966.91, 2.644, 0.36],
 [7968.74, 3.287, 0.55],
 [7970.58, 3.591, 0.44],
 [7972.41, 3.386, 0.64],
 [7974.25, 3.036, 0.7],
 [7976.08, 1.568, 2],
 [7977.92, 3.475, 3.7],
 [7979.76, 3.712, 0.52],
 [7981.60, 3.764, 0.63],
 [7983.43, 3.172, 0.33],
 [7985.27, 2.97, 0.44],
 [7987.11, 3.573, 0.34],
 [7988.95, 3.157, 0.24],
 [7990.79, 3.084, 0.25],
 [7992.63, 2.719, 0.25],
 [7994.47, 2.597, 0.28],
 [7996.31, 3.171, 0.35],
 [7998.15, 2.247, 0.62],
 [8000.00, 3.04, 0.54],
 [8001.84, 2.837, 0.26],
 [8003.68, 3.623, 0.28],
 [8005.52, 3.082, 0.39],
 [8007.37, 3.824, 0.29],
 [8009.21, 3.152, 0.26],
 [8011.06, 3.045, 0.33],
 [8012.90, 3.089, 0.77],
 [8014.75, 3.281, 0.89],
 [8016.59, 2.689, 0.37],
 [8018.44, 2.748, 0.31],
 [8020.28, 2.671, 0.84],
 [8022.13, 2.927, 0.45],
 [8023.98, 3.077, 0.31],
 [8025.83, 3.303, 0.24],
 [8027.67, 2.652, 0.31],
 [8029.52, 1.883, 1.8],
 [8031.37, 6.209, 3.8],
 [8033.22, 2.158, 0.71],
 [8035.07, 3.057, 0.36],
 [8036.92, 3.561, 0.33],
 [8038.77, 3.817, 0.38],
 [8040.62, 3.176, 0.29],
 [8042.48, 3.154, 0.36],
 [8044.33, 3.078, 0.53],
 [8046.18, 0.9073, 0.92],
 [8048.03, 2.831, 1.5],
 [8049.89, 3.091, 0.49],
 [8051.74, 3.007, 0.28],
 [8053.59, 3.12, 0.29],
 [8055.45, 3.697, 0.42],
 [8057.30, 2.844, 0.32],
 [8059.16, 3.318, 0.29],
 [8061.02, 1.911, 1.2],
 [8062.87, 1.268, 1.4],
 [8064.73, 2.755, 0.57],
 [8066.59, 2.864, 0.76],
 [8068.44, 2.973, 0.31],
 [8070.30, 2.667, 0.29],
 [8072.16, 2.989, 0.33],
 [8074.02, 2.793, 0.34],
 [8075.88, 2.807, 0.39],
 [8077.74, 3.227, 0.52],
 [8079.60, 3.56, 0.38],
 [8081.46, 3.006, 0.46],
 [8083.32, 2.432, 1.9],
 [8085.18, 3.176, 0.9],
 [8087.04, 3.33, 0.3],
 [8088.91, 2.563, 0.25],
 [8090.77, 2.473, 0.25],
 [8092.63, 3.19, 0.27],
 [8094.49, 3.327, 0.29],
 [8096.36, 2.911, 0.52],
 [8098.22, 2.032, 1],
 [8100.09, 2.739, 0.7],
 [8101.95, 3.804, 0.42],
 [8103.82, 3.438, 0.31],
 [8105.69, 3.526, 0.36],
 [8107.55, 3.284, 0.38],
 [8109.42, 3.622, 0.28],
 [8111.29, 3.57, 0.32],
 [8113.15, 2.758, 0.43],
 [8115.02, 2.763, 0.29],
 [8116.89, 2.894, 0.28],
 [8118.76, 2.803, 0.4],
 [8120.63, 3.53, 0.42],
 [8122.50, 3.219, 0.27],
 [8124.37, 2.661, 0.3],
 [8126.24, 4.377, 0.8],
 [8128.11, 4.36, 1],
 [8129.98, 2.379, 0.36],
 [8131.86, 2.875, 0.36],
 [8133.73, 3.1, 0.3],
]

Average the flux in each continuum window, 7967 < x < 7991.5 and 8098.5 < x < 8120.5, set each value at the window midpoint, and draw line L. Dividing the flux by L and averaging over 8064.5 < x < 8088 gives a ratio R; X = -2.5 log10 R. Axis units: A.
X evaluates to 0.07 mag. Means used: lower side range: 3.2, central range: 2.97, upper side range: 3.18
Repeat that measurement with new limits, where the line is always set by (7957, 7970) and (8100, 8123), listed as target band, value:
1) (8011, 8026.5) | 0.055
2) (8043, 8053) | 0.202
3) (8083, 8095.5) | 0.094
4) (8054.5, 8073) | 0.168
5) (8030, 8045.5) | -0.094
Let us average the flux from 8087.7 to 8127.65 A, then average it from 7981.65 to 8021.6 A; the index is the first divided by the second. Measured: 1.03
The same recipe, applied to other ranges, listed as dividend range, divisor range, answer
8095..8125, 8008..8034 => 1.01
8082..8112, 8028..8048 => 1.00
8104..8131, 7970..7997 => 1.05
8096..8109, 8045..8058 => 1.12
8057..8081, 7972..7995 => 0.89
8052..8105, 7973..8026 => 0.95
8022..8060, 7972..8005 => 1.01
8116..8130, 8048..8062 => 1.12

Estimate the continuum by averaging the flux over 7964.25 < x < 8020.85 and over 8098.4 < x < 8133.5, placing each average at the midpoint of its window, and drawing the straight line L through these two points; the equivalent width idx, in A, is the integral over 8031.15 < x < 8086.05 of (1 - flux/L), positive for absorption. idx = 3.7 A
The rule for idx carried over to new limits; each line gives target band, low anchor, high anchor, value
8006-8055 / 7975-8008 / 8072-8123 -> 0.2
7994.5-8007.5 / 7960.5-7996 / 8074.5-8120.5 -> 0.4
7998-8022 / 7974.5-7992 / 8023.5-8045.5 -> 1.1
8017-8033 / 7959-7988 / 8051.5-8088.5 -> -0.5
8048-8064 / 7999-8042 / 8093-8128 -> 2.0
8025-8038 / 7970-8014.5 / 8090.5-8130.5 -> -0.5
